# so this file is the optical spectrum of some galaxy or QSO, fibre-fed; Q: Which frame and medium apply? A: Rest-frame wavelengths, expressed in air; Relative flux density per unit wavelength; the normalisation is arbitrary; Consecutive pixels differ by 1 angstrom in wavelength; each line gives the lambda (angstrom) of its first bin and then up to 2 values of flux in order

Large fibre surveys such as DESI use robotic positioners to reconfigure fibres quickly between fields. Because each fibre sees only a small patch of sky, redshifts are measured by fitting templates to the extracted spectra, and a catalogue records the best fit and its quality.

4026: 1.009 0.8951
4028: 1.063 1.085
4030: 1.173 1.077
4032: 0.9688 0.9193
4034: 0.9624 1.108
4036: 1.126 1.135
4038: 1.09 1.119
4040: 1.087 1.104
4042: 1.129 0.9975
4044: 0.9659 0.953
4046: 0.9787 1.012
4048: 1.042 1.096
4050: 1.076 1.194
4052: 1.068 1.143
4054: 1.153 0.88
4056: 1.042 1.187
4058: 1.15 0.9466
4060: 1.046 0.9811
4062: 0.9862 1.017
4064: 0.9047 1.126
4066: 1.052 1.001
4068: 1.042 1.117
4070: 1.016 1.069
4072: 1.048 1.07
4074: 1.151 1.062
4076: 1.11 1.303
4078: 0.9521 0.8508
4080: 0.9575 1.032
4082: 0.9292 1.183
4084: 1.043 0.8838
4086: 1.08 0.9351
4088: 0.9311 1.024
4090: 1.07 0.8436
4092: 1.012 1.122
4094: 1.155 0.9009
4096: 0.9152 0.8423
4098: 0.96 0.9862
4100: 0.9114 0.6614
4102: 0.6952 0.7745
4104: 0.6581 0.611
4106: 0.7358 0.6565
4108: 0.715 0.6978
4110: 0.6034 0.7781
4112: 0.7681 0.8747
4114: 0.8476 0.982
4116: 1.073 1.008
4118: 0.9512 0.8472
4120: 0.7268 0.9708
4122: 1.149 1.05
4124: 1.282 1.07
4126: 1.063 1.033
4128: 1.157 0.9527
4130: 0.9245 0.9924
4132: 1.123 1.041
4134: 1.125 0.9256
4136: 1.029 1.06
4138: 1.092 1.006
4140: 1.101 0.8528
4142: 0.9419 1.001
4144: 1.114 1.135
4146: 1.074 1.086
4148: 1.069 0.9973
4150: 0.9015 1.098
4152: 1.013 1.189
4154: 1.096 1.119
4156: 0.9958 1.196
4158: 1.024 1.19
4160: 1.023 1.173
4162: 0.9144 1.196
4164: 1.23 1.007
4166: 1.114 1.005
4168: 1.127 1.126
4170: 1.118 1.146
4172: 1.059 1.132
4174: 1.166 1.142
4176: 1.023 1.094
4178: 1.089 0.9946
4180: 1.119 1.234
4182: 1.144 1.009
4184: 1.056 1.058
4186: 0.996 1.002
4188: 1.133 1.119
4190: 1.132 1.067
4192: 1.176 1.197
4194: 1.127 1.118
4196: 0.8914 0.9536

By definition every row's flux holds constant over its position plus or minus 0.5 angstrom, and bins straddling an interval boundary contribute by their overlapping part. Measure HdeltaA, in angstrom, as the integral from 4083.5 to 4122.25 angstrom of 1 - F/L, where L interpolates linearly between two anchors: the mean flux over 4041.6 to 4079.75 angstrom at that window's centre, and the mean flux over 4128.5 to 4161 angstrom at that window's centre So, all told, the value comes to 6.2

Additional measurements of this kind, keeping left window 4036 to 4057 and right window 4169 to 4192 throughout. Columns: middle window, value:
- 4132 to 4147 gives 0.6 angstrom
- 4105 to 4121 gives 3.9 angstrom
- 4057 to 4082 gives 0.7 angstrom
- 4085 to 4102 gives 2.0 angstrom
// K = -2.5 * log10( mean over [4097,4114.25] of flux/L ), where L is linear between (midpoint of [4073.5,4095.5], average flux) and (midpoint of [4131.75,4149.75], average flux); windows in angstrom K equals 0.327 mag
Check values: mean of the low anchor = 1.02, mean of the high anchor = 1.04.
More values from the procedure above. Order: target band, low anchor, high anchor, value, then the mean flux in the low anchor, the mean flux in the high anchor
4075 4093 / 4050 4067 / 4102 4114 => -0.15 mag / 1.05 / 0.72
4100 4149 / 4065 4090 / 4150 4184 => 0.14 mag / 1.04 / 1.1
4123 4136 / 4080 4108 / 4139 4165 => -0.05 mag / 0.907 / 1.07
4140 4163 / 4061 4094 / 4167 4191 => 0.02 mag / 1.03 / 1.09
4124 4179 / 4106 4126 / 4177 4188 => -0.08 mag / 0.898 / 1.07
